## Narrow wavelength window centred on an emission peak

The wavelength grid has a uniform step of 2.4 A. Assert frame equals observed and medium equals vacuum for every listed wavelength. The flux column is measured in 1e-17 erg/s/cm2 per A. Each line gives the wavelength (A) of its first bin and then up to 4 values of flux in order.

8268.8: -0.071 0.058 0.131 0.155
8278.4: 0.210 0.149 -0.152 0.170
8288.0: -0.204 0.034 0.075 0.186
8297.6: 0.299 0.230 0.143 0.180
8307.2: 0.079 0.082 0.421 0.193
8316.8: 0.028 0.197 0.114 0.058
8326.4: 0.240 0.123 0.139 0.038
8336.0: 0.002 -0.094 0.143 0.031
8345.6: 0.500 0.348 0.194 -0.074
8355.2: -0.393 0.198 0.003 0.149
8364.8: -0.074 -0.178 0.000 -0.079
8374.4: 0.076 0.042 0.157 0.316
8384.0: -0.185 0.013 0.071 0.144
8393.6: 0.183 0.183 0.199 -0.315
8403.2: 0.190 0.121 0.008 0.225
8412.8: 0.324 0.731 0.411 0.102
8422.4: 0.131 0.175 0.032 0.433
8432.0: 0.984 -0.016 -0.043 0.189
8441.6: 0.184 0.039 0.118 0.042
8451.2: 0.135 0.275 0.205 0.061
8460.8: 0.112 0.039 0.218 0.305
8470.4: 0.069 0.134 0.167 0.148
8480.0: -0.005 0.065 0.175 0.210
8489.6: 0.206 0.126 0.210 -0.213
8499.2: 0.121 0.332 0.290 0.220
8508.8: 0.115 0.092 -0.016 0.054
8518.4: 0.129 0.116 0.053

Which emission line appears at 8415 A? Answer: H-gamma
